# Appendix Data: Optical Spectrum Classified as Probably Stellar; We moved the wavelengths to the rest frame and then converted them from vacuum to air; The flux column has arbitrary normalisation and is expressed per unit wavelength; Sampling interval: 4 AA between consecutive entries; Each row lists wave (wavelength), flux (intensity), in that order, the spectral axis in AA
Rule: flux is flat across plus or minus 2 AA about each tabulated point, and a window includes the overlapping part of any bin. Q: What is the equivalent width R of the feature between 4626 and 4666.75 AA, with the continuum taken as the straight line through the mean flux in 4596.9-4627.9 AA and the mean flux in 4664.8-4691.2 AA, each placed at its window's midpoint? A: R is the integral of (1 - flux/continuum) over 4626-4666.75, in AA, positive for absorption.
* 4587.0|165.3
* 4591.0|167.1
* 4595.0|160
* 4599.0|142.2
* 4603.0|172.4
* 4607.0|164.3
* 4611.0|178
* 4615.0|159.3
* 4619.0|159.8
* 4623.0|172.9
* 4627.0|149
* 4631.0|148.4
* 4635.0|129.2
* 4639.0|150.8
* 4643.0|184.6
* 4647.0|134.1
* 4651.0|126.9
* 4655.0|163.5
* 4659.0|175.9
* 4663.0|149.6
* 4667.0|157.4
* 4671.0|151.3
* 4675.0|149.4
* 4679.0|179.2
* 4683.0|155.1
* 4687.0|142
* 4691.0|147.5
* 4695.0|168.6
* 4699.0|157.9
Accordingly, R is 1.8 AA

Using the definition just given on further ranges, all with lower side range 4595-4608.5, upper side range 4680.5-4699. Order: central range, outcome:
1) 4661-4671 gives 0.2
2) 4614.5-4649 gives 0.8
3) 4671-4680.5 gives -0.3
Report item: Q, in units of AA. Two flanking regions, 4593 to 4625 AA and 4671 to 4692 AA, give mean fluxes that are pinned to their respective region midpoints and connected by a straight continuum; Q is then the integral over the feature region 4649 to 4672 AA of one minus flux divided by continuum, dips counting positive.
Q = 0.4 AA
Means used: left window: 164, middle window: 154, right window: 155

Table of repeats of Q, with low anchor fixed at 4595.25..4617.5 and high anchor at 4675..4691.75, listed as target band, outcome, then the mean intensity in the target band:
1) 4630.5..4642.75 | 0.92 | 148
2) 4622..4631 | 0.24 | 157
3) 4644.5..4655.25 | 1.28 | 140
